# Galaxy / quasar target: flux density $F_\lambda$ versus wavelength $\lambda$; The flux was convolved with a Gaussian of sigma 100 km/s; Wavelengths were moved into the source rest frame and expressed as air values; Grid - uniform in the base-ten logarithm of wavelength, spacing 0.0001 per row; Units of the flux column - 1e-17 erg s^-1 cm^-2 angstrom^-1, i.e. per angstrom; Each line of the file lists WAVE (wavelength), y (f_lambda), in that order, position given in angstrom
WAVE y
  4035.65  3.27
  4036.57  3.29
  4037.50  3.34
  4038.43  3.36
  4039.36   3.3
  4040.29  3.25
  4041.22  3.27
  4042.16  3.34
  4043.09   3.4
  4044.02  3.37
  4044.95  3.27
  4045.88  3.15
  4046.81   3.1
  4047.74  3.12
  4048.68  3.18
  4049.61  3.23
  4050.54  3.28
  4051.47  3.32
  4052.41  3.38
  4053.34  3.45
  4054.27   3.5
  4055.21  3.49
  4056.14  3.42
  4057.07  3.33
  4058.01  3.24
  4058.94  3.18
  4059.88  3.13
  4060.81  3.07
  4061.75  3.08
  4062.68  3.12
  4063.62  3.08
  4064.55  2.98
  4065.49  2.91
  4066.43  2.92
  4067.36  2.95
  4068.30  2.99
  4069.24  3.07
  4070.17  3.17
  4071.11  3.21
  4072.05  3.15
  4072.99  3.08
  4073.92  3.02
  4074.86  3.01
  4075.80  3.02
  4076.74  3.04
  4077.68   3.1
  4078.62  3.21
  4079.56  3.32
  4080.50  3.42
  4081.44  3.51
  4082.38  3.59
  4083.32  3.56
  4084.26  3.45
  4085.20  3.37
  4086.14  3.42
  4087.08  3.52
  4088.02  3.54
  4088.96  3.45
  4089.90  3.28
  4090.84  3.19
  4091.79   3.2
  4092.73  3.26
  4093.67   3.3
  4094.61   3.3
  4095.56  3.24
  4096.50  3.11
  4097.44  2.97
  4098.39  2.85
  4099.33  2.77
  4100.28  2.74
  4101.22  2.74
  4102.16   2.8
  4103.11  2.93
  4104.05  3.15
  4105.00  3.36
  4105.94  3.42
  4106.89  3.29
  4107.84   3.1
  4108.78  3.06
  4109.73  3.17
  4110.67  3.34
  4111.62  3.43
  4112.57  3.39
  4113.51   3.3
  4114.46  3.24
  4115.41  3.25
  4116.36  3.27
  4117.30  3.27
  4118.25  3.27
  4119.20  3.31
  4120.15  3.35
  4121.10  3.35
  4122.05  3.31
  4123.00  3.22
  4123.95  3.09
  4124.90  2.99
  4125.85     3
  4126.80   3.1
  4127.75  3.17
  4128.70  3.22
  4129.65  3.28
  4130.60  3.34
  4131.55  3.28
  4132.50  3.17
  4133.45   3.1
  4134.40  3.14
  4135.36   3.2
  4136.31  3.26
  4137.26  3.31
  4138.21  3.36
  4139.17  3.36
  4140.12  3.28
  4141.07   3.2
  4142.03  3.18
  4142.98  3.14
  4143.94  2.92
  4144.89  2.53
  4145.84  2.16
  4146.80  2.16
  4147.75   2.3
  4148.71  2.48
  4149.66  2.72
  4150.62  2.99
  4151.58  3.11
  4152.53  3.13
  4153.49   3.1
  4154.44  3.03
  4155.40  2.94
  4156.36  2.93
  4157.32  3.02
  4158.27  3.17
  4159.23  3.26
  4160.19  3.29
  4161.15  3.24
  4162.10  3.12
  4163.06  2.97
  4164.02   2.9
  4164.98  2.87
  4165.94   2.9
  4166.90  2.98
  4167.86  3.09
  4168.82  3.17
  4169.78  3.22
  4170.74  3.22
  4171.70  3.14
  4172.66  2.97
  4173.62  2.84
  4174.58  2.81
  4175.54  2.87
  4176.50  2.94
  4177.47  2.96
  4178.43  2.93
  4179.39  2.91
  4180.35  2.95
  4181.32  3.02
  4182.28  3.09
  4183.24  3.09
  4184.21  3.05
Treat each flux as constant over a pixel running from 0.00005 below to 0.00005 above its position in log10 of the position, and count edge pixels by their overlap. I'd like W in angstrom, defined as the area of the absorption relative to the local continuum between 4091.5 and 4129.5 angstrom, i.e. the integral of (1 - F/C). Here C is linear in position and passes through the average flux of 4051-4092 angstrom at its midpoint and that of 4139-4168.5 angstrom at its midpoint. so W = -0.8 angstrom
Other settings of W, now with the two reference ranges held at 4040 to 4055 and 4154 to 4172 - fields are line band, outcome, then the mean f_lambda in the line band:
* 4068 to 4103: 0.4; 3.19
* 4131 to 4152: 1.0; 2.97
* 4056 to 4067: 0.5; 3.11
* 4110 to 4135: -0.7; 3.24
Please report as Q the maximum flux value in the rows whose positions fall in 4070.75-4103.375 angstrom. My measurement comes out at 3.59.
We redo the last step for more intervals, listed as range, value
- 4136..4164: 3.36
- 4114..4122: 3.35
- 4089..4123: 3.43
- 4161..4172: 3.24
